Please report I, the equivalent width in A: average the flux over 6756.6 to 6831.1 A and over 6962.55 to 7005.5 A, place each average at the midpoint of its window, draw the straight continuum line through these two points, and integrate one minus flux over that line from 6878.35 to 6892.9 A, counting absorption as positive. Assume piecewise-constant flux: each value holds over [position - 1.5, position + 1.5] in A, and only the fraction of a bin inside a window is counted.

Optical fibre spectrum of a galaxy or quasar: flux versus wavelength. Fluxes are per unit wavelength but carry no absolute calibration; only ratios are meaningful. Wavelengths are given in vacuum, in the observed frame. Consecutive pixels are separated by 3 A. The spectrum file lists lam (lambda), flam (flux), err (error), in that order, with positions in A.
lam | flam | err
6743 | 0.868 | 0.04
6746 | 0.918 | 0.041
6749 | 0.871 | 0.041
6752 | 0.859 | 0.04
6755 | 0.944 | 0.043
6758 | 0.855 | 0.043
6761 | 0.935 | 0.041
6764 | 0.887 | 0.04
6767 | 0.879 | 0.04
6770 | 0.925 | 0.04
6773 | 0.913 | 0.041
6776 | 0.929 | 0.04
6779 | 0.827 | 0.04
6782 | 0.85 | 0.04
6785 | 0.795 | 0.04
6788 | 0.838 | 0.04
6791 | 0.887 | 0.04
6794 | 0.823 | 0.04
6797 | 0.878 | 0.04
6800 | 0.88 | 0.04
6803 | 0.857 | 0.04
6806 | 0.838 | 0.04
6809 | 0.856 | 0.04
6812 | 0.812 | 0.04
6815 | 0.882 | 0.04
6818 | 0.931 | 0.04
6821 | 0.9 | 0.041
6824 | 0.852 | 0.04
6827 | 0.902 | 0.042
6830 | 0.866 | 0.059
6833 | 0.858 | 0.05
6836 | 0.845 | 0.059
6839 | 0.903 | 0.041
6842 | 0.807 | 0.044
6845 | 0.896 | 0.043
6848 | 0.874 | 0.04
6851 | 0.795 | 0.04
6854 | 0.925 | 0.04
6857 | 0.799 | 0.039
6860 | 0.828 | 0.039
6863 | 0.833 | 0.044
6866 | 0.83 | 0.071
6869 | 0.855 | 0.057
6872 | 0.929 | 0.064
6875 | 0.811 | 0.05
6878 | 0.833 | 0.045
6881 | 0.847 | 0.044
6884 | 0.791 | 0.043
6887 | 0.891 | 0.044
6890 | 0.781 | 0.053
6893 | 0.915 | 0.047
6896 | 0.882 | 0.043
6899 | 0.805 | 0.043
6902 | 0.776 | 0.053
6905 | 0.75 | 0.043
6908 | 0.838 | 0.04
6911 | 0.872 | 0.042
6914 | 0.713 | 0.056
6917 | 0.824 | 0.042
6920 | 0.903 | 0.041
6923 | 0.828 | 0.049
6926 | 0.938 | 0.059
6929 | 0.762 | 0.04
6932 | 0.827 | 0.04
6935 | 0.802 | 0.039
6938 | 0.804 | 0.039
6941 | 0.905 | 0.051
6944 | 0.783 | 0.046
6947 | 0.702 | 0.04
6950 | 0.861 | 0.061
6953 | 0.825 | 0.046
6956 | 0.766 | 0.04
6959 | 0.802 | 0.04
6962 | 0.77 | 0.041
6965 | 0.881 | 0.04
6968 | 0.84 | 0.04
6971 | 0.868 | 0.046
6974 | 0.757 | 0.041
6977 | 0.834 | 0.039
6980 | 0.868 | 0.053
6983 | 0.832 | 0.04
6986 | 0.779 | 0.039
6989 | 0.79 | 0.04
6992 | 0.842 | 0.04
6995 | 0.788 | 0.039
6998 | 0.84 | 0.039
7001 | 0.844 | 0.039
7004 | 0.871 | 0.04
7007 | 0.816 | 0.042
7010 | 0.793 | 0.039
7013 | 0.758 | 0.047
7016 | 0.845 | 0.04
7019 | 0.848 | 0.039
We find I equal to 0.3 A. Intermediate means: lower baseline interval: 0.872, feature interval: 0.836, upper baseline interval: 0.83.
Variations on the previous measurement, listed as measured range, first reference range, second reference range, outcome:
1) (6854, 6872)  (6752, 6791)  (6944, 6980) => 0.0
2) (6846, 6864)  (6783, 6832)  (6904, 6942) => 0.1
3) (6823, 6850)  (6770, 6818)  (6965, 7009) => -0.4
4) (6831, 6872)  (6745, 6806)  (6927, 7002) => -0.1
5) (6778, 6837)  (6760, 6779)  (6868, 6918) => 1.5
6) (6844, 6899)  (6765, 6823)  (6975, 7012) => 0.1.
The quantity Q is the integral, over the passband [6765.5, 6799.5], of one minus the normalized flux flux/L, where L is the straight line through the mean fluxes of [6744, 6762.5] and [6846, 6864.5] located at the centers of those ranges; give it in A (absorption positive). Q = 0.51 A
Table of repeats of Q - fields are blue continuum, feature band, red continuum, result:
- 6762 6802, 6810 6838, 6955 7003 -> -0.4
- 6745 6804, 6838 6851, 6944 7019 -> -0.1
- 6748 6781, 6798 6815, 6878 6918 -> 0.4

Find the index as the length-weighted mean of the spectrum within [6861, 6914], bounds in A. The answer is 0.834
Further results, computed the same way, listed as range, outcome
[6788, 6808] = 0.859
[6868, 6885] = 0.846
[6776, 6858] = 0.86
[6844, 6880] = 0.85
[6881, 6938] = 0.828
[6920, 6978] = 0.821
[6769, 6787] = 0.871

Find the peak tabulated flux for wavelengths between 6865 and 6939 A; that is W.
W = 0.938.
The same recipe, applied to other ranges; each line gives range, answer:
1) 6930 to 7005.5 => 0.905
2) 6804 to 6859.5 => 0.931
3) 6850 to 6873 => 0.929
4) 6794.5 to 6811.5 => 0.88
